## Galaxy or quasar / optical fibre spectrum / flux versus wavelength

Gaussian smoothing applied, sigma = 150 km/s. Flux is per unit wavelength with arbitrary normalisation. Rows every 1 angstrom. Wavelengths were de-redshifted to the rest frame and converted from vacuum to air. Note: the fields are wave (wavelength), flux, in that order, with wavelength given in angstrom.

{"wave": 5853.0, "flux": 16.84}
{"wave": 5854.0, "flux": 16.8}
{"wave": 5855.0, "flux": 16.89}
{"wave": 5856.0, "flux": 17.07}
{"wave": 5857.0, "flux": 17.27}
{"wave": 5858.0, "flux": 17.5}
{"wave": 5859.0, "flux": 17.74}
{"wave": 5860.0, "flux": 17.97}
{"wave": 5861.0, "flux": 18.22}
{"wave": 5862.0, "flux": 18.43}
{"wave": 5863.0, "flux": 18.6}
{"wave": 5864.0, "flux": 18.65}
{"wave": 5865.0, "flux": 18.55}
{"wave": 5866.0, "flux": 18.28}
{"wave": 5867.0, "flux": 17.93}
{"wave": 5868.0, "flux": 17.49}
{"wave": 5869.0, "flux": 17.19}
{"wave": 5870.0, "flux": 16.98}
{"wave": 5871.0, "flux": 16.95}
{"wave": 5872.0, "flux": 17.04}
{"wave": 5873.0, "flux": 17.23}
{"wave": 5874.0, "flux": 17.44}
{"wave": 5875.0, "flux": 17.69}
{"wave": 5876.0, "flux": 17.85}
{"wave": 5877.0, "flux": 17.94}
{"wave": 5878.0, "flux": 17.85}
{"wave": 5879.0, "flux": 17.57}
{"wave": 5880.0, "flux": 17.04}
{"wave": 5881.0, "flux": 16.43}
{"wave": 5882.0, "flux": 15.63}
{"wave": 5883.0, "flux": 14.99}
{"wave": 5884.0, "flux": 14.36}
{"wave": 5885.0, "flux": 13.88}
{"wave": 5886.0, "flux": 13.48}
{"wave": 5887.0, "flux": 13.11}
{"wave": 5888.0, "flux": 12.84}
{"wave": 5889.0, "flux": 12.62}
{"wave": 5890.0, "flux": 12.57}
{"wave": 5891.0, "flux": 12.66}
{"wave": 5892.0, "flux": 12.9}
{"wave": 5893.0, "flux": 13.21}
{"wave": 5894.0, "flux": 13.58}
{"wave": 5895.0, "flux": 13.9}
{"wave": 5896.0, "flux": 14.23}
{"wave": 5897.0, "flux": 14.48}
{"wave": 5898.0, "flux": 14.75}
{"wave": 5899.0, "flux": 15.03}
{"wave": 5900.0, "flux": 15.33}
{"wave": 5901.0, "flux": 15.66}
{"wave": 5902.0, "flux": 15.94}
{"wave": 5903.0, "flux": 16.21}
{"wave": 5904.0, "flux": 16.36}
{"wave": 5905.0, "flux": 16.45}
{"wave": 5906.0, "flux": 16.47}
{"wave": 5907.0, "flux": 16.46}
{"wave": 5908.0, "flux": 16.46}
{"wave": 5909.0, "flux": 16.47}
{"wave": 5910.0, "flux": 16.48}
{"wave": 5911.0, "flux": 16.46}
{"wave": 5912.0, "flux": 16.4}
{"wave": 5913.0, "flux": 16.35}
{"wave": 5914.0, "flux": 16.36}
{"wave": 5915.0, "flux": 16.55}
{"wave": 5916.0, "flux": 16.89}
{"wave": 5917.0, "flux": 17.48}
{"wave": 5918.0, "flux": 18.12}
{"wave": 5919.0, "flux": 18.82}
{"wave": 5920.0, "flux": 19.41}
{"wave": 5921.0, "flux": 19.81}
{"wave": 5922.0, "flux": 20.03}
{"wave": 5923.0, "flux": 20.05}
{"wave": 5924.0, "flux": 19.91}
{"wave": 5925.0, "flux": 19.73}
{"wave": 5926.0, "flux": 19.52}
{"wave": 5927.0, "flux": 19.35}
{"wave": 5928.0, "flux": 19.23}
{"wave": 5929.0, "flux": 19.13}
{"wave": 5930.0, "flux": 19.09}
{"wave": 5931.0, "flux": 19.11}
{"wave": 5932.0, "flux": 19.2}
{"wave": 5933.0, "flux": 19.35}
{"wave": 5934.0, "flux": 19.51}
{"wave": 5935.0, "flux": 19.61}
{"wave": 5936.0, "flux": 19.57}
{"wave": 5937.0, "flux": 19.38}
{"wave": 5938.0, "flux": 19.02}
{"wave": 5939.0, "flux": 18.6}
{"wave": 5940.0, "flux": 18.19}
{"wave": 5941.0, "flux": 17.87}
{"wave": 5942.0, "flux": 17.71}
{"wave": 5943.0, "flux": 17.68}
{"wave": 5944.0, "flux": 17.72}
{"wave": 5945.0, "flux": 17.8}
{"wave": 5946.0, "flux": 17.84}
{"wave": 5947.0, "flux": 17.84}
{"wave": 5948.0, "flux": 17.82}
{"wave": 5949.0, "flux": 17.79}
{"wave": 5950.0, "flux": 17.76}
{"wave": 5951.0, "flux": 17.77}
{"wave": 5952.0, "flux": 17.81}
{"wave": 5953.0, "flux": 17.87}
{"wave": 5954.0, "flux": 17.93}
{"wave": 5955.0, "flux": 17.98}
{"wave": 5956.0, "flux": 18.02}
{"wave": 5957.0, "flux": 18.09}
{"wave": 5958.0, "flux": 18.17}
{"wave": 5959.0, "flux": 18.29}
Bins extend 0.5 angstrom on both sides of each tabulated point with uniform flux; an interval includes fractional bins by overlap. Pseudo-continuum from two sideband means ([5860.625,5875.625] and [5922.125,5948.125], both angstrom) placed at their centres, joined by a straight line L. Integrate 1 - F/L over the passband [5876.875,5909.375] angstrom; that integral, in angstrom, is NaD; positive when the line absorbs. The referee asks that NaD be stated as 5.66 angstrom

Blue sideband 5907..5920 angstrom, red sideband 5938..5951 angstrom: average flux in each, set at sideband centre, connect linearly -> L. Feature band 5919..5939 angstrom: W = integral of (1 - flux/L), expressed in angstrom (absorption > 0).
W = -2.28 angstrom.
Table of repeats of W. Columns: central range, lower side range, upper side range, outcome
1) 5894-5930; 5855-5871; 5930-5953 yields 2.1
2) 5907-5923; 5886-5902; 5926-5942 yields -0.9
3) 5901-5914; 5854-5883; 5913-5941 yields 1.5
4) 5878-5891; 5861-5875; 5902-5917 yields 2.0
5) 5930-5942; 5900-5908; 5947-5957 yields -1.2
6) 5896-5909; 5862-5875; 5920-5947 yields 1.9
